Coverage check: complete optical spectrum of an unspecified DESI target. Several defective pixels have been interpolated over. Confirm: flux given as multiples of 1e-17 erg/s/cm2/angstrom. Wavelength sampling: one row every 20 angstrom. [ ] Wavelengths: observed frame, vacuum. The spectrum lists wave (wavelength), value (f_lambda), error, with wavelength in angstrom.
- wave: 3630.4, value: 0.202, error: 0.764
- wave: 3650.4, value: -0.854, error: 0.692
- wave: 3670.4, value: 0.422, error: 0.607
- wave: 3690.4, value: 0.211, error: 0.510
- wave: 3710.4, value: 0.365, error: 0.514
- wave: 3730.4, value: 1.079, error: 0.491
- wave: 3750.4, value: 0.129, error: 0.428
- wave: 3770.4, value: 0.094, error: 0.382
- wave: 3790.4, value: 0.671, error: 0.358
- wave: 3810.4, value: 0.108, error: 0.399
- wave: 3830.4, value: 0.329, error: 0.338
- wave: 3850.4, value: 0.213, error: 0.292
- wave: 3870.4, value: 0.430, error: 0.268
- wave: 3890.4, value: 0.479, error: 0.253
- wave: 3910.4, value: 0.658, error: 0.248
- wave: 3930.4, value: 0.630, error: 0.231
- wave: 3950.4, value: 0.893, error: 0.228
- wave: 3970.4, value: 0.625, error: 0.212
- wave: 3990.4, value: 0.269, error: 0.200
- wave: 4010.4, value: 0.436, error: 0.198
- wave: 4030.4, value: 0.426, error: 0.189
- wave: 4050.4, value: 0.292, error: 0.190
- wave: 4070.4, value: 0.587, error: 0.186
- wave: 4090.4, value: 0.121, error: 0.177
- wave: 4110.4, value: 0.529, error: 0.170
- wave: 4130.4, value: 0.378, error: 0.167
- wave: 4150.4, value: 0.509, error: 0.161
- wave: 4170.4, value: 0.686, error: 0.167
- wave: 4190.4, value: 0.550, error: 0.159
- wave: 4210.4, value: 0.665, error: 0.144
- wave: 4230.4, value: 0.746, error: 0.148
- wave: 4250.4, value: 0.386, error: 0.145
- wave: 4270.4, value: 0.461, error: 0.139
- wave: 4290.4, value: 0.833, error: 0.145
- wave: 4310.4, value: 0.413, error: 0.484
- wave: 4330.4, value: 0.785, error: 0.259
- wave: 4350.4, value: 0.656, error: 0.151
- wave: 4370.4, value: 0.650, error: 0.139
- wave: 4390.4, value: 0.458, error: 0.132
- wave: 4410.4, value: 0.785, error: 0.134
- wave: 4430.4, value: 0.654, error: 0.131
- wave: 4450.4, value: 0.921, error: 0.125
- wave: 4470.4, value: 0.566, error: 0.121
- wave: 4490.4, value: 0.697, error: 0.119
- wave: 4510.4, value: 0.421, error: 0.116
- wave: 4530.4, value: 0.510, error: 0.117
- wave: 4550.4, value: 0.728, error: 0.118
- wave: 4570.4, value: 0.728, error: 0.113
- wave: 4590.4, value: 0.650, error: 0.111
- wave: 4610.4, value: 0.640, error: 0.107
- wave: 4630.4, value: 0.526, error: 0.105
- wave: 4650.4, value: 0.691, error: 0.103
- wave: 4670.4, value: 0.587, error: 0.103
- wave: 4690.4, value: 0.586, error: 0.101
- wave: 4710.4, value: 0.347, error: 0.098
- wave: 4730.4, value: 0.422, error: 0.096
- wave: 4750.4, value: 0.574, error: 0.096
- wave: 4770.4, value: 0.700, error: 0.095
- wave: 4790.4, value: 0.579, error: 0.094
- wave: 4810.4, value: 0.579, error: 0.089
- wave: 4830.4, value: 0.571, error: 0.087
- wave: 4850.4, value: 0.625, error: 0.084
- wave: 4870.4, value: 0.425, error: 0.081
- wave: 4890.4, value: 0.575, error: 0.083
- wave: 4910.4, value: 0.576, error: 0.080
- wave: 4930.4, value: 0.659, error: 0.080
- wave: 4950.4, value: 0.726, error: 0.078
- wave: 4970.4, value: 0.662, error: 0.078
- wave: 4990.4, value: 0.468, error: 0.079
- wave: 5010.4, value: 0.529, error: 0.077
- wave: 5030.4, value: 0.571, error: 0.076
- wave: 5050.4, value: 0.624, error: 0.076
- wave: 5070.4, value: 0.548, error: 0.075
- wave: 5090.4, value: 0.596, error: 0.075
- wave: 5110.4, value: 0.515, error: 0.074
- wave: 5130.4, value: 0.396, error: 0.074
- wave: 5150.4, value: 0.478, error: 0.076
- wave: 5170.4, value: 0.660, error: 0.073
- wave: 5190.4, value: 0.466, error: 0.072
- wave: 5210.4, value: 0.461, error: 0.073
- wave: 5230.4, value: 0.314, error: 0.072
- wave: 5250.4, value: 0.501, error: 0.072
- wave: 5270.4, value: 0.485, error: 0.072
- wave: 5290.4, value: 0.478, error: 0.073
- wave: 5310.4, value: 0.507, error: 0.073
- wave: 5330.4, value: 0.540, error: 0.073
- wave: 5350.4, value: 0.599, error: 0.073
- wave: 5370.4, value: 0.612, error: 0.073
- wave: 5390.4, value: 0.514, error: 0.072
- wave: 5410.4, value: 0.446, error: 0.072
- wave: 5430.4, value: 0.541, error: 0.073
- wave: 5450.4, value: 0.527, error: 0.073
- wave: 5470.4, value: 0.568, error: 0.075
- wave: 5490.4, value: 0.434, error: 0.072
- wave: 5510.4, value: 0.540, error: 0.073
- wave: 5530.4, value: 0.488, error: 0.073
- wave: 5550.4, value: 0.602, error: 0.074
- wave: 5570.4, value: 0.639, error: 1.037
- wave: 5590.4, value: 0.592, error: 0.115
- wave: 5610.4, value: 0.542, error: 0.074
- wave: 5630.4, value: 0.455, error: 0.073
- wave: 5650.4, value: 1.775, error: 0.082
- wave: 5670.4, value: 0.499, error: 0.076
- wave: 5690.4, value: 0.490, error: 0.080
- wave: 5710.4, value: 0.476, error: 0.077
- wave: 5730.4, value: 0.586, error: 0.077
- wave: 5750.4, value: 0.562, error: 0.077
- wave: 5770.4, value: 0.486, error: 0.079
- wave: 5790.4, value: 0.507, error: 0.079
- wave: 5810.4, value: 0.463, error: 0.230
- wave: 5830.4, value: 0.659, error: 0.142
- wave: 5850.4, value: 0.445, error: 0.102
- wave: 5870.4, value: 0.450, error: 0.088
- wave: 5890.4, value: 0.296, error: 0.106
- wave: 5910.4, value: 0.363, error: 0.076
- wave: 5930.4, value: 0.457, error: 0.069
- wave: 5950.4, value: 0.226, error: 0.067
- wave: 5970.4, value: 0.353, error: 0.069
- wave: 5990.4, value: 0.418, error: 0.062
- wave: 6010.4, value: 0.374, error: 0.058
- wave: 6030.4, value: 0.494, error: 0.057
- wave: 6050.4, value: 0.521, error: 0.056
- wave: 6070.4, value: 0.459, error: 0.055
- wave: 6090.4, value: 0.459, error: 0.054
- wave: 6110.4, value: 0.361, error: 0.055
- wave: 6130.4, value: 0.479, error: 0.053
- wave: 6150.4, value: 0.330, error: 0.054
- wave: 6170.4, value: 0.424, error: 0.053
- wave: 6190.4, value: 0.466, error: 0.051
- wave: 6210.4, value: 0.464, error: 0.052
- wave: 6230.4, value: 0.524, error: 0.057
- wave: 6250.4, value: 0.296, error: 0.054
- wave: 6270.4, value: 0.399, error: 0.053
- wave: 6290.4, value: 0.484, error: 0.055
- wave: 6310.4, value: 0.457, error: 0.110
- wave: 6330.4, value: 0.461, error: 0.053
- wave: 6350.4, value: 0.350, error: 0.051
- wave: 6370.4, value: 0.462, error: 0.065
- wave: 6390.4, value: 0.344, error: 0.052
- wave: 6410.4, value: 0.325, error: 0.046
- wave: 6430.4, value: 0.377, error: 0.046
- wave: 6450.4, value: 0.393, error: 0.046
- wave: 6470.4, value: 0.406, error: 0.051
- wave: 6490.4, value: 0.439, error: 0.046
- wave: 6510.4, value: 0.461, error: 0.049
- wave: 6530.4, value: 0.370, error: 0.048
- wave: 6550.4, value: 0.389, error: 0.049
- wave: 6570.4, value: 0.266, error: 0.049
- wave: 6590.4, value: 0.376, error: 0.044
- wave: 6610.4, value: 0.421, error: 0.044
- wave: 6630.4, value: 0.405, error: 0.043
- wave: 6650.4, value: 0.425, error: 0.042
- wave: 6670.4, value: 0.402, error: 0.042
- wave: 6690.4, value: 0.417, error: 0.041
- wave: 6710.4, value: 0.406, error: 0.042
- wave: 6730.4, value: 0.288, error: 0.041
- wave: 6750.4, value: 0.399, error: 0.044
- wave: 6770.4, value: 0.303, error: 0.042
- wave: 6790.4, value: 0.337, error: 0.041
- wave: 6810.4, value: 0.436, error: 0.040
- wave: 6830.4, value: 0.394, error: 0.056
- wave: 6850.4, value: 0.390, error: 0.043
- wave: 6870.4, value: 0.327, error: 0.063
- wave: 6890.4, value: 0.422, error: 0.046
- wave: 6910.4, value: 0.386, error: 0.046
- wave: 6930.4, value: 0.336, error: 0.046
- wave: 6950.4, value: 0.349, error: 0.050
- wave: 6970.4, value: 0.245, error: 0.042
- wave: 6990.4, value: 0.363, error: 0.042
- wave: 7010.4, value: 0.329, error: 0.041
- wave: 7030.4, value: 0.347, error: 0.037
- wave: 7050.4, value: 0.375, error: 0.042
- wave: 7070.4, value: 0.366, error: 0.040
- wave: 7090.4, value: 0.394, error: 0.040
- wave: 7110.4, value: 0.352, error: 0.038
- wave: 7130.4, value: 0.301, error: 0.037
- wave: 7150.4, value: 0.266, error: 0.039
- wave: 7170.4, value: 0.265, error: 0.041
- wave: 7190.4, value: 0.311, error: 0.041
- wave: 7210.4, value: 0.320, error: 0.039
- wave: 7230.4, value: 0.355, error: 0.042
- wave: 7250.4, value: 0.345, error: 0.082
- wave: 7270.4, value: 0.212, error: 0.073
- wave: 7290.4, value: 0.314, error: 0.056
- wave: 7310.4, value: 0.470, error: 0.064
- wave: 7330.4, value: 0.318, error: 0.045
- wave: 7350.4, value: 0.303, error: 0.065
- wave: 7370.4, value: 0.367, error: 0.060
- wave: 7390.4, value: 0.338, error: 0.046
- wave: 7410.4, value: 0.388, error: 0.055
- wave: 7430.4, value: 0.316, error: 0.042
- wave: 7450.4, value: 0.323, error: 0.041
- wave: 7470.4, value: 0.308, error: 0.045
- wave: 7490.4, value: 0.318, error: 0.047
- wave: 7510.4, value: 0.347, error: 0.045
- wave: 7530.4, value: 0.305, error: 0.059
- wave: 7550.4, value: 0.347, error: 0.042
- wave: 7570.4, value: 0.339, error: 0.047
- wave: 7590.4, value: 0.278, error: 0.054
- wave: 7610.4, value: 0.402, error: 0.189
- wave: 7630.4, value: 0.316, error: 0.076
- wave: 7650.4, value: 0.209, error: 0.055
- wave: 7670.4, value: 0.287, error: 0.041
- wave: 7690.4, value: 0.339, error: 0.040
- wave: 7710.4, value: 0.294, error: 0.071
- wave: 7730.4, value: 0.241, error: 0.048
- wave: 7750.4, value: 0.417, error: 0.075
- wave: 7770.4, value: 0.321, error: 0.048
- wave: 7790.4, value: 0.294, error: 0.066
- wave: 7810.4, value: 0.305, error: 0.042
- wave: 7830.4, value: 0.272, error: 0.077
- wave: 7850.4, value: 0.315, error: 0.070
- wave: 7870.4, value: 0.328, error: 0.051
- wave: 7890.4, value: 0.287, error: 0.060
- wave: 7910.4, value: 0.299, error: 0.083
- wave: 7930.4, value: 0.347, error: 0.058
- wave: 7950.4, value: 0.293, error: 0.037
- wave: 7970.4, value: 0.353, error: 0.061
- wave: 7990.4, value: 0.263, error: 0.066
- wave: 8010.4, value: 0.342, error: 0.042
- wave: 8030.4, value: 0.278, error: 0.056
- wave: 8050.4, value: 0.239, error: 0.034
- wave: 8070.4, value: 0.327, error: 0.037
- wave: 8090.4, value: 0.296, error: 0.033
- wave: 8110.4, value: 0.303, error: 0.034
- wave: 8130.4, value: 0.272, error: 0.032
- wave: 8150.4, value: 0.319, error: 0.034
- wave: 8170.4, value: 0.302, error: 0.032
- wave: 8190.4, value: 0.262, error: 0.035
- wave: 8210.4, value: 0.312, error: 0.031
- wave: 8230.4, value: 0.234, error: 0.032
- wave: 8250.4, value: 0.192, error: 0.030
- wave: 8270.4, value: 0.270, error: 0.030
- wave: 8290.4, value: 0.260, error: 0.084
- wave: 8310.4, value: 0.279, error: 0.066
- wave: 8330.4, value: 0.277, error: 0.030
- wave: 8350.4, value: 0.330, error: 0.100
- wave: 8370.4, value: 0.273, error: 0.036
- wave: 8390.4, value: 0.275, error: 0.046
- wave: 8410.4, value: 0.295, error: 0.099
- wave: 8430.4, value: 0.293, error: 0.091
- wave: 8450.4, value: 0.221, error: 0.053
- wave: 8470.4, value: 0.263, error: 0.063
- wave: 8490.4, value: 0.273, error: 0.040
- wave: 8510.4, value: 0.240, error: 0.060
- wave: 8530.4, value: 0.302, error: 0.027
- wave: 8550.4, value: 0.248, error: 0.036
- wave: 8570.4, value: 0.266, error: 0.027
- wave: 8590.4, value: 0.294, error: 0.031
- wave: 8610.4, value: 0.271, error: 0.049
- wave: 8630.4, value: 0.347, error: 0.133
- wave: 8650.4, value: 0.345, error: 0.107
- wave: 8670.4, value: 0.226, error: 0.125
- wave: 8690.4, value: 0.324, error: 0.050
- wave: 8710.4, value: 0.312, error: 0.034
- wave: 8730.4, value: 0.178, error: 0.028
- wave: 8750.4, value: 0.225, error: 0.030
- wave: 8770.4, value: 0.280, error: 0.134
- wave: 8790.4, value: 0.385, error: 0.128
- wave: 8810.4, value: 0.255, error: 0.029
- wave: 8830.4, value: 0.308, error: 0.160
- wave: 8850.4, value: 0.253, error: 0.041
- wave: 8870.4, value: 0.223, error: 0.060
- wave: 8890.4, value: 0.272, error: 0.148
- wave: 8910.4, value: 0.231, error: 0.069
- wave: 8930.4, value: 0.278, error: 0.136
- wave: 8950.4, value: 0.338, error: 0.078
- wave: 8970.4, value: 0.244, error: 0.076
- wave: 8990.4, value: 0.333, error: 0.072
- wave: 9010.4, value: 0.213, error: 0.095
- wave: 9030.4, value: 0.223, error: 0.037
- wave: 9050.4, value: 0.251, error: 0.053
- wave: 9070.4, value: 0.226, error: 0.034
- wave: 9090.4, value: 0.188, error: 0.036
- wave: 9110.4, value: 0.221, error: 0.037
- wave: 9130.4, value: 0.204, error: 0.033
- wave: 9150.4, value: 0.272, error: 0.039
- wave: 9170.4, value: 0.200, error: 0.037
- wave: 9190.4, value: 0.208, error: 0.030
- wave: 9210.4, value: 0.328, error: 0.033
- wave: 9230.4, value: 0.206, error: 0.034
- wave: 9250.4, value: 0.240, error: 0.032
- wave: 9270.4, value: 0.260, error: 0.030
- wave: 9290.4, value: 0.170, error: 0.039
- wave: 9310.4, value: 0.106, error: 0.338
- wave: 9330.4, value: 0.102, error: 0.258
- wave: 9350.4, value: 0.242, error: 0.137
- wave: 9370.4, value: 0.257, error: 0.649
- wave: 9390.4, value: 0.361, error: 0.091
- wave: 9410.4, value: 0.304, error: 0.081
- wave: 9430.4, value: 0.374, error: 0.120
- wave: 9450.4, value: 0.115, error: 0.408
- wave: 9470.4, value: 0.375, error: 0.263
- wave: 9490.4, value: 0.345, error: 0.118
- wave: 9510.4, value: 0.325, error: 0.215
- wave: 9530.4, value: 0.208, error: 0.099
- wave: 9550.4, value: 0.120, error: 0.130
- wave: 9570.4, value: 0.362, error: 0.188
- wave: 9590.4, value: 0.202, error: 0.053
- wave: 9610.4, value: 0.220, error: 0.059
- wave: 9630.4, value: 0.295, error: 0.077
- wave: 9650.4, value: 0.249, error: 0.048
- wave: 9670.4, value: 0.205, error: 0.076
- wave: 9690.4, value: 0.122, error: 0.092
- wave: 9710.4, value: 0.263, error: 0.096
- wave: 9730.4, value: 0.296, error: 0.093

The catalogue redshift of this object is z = 0.128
